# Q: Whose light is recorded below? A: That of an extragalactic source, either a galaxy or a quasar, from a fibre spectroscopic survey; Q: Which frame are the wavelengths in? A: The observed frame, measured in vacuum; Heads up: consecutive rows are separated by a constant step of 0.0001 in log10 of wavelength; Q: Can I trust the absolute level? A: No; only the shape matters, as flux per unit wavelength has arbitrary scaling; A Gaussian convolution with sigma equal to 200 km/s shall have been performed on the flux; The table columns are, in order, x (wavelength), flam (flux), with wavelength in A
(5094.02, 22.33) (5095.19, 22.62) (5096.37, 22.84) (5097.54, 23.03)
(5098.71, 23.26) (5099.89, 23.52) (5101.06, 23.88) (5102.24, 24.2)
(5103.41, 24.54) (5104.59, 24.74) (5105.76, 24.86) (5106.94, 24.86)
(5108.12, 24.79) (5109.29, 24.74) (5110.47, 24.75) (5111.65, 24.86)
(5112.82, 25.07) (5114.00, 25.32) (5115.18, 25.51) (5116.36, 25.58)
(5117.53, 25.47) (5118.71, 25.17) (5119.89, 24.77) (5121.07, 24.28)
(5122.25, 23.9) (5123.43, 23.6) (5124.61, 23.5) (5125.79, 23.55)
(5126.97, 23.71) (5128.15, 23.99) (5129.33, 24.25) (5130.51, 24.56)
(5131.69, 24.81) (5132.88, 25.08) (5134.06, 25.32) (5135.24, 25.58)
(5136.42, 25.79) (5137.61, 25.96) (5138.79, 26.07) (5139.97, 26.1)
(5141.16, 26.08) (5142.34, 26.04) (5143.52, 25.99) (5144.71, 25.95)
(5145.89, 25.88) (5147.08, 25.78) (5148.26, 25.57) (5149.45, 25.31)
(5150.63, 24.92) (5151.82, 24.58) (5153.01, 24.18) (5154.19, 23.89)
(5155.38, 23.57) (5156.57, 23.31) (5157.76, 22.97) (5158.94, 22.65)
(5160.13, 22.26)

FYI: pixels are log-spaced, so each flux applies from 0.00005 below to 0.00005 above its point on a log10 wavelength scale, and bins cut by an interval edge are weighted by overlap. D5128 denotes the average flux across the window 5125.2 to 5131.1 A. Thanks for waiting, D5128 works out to 24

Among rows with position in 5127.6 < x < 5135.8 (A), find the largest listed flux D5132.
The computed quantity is 25.58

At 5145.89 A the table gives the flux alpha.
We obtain 25.88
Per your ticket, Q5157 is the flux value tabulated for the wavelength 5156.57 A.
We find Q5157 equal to 23.31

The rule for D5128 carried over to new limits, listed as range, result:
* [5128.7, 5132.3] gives 24.5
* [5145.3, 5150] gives 25.6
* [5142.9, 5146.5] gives 25.9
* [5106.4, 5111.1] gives 24.8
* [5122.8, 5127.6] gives 23.6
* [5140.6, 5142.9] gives 26.1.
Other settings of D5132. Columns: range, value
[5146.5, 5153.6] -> 25.78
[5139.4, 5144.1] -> 26.1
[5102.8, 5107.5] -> 24.86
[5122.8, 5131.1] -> 24.56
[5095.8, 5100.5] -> 23.52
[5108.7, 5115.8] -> 25.51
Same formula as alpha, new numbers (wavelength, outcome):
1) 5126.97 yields 23.71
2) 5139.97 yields 26.1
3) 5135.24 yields 25.58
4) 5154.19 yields 23.89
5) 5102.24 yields 24.2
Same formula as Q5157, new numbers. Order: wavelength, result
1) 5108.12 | 24.79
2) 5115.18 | 25.51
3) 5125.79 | 23.55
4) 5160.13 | 22.26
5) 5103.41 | 24.54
